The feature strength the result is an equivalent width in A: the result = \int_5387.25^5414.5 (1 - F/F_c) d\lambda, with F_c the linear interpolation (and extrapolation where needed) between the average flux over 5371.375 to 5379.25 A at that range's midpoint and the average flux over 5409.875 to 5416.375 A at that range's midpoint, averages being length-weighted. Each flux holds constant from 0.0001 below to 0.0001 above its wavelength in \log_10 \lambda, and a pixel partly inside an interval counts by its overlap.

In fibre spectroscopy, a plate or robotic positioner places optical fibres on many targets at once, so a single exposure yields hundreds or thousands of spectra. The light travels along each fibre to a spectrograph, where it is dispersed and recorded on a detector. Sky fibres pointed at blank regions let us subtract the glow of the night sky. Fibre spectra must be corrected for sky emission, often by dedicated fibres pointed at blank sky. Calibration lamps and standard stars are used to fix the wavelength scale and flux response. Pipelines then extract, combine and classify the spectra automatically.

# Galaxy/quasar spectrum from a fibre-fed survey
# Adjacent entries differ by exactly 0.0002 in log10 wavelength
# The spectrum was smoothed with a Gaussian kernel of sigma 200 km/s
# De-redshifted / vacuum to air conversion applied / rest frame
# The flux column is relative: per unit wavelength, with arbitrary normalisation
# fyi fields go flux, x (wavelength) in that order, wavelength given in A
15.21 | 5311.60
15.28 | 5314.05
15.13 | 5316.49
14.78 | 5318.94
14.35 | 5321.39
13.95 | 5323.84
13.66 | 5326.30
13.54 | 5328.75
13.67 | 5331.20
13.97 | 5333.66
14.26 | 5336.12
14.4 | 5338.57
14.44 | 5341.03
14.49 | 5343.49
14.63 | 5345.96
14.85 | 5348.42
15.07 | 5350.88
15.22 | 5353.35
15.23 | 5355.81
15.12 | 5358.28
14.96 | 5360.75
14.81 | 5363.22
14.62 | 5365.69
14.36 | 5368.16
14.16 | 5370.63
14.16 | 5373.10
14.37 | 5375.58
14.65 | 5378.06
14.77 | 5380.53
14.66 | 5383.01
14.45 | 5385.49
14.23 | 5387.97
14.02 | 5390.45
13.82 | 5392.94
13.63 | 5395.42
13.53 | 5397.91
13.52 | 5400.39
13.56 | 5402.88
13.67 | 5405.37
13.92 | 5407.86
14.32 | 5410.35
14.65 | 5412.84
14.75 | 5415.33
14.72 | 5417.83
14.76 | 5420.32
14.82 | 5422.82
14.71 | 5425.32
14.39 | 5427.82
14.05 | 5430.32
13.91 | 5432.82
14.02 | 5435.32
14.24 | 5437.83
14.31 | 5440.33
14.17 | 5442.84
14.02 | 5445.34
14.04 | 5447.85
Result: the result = 1.2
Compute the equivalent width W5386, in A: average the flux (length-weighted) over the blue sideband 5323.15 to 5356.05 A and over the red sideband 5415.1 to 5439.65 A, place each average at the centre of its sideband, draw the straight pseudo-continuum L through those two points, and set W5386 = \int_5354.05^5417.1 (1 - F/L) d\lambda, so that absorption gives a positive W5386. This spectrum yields 0.29 A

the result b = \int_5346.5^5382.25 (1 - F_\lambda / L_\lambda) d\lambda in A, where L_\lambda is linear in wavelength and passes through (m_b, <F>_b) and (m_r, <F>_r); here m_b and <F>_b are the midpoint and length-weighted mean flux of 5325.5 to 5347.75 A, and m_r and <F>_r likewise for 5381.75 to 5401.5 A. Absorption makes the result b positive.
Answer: -1.7 A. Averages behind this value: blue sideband 14.1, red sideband 14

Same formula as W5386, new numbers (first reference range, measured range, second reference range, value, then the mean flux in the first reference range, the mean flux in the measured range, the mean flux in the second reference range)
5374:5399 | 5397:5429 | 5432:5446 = -0.22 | 14.2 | 14.3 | 14.1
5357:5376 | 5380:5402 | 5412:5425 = 0.92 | 14.6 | 14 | 14.7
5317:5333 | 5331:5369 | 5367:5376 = -1.36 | 14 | 14.7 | 14.3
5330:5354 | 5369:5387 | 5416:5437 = 0.00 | 14.5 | 14.5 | 14.4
